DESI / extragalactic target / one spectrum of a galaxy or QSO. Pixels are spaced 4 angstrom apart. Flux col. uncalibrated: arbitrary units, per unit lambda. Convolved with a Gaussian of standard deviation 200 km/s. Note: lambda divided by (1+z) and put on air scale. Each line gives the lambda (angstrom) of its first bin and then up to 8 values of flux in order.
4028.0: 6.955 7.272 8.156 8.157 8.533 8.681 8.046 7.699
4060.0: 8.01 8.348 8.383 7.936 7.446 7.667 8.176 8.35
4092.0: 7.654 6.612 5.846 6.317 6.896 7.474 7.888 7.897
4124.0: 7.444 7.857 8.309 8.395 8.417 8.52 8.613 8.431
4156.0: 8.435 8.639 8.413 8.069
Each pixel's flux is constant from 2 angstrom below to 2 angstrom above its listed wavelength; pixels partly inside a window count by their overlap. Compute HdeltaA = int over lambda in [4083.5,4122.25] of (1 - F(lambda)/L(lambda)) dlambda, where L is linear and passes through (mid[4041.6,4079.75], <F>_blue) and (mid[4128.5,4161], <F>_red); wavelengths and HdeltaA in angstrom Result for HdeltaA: 4.6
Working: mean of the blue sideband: 8.1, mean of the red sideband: 8.44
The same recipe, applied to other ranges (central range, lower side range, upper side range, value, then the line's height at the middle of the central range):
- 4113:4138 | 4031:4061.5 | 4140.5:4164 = 1.4 angstrom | 8.41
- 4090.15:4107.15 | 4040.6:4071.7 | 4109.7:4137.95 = 3.0 angstrom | 8.01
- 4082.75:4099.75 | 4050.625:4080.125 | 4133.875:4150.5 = 1.3 angstrom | 8.13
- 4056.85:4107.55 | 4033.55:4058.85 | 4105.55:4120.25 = 1.7 angstrom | 7.79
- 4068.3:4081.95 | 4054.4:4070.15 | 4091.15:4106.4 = -0.4 angstrom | 7.56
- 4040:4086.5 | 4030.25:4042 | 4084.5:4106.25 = -3.7 angstrom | 7.49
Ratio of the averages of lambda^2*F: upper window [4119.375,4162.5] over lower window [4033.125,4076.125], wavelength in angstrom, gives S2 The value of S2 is 1.1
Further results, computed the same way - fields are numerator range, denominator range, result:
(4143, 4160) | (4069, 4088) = 1.12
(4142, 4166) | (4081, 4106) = 1.22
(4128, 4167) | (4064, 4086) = 1.10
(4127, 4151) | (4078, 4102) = 1.16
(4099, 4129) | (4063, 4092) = 0.92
